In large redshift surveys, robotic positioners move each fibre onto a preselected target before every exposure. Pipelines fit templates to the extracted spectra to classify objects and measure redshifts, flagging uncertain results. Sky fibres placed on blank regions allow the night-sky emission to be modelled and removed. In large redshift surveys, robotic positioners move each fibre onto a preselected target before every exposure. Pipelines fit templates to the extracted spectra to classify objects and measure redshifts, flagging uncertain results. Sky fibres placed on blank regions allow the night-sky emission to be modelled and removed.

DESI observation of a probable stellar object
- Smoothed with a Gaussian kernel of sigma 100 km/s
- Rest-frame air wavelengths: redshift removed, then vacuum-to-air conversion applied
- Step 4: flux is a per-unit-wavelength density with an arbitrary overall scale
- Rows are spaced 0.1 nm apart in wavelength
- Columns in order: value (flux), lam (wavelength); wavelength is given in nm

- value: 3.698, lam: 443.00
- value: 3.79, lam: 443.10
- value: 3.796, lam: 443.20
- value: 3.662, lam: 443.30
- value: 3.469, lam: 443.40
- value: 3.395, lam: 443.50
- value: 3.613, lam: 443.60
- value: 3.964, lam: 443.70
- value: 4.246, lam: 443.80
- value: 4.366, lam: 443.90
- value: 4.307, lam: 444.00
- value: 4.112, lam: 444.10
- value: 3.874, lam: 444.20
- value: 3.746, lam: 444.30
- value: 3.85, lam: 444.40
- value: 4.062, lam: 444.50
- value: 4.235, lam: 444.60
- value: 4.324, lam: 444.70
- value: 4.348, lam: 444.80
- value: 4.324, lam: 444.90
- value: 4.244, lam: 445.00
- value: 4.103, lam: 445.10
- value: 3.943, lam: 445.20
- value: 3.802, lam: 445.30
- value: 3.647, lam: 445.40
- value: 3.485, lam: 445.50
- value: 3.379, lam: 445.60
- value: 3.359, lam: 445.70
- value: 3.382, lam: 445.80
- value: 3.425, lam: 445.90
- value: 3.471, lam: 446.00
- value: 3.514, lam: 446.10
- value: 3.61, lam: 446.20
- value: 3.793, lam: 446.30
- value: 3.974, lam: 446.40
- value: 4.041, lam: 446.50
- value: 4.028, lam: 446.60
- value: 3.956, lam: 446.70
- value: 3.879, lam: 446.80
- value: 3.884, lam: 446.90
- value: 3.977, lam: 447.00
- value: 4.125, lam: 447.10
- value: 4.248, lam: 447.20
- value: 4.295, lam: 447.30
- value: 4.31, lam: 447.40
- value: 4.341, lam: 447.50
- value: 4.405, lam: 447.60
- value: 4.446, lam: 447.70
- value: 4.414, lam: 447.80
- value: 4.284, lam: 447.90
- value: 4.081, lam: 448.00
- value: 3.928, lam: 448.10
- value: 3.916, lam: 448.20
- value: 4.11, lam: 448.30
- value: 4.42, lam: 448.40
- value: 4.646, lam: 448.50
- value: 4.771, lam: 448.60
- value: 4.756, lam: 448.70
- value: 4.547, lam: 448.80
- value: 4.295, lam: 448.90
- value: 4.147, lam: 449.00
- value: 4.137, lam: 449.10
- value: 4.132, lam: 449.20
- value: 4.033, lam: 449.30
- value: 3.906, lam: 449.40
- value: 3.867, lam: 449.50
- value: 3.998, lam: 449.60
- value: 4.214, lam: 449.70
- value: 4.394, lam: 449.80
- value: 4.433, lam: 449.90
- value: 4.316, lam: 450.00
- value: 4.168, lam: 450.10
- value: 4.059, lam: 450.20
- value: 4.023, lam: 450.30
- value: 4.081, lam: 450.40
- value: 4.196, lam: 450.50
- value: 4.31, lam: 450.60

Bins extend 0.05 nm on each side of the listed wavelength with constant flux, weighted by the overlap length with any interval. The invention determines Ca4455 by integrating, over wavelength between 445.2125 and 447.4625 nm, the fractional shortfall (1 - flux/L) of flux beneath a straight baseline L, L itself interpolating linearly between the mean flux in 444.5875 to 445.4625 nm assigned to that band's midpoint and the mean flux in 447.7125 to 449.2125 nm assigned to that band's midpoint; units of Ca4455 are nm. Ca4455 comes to 0.202 nm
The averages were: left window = 4.09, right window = 4.31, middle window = 3.8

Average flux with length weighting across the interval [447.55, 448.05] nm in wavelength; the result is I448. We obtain 4.33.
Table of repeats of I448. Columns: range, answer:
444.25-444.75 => 4.04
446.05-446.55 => 3.79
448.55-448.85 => 4.69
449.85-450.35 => 4.2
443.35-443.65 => 3.49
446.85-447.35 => 4.11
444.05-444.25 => 3.99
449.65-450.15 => 4.3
